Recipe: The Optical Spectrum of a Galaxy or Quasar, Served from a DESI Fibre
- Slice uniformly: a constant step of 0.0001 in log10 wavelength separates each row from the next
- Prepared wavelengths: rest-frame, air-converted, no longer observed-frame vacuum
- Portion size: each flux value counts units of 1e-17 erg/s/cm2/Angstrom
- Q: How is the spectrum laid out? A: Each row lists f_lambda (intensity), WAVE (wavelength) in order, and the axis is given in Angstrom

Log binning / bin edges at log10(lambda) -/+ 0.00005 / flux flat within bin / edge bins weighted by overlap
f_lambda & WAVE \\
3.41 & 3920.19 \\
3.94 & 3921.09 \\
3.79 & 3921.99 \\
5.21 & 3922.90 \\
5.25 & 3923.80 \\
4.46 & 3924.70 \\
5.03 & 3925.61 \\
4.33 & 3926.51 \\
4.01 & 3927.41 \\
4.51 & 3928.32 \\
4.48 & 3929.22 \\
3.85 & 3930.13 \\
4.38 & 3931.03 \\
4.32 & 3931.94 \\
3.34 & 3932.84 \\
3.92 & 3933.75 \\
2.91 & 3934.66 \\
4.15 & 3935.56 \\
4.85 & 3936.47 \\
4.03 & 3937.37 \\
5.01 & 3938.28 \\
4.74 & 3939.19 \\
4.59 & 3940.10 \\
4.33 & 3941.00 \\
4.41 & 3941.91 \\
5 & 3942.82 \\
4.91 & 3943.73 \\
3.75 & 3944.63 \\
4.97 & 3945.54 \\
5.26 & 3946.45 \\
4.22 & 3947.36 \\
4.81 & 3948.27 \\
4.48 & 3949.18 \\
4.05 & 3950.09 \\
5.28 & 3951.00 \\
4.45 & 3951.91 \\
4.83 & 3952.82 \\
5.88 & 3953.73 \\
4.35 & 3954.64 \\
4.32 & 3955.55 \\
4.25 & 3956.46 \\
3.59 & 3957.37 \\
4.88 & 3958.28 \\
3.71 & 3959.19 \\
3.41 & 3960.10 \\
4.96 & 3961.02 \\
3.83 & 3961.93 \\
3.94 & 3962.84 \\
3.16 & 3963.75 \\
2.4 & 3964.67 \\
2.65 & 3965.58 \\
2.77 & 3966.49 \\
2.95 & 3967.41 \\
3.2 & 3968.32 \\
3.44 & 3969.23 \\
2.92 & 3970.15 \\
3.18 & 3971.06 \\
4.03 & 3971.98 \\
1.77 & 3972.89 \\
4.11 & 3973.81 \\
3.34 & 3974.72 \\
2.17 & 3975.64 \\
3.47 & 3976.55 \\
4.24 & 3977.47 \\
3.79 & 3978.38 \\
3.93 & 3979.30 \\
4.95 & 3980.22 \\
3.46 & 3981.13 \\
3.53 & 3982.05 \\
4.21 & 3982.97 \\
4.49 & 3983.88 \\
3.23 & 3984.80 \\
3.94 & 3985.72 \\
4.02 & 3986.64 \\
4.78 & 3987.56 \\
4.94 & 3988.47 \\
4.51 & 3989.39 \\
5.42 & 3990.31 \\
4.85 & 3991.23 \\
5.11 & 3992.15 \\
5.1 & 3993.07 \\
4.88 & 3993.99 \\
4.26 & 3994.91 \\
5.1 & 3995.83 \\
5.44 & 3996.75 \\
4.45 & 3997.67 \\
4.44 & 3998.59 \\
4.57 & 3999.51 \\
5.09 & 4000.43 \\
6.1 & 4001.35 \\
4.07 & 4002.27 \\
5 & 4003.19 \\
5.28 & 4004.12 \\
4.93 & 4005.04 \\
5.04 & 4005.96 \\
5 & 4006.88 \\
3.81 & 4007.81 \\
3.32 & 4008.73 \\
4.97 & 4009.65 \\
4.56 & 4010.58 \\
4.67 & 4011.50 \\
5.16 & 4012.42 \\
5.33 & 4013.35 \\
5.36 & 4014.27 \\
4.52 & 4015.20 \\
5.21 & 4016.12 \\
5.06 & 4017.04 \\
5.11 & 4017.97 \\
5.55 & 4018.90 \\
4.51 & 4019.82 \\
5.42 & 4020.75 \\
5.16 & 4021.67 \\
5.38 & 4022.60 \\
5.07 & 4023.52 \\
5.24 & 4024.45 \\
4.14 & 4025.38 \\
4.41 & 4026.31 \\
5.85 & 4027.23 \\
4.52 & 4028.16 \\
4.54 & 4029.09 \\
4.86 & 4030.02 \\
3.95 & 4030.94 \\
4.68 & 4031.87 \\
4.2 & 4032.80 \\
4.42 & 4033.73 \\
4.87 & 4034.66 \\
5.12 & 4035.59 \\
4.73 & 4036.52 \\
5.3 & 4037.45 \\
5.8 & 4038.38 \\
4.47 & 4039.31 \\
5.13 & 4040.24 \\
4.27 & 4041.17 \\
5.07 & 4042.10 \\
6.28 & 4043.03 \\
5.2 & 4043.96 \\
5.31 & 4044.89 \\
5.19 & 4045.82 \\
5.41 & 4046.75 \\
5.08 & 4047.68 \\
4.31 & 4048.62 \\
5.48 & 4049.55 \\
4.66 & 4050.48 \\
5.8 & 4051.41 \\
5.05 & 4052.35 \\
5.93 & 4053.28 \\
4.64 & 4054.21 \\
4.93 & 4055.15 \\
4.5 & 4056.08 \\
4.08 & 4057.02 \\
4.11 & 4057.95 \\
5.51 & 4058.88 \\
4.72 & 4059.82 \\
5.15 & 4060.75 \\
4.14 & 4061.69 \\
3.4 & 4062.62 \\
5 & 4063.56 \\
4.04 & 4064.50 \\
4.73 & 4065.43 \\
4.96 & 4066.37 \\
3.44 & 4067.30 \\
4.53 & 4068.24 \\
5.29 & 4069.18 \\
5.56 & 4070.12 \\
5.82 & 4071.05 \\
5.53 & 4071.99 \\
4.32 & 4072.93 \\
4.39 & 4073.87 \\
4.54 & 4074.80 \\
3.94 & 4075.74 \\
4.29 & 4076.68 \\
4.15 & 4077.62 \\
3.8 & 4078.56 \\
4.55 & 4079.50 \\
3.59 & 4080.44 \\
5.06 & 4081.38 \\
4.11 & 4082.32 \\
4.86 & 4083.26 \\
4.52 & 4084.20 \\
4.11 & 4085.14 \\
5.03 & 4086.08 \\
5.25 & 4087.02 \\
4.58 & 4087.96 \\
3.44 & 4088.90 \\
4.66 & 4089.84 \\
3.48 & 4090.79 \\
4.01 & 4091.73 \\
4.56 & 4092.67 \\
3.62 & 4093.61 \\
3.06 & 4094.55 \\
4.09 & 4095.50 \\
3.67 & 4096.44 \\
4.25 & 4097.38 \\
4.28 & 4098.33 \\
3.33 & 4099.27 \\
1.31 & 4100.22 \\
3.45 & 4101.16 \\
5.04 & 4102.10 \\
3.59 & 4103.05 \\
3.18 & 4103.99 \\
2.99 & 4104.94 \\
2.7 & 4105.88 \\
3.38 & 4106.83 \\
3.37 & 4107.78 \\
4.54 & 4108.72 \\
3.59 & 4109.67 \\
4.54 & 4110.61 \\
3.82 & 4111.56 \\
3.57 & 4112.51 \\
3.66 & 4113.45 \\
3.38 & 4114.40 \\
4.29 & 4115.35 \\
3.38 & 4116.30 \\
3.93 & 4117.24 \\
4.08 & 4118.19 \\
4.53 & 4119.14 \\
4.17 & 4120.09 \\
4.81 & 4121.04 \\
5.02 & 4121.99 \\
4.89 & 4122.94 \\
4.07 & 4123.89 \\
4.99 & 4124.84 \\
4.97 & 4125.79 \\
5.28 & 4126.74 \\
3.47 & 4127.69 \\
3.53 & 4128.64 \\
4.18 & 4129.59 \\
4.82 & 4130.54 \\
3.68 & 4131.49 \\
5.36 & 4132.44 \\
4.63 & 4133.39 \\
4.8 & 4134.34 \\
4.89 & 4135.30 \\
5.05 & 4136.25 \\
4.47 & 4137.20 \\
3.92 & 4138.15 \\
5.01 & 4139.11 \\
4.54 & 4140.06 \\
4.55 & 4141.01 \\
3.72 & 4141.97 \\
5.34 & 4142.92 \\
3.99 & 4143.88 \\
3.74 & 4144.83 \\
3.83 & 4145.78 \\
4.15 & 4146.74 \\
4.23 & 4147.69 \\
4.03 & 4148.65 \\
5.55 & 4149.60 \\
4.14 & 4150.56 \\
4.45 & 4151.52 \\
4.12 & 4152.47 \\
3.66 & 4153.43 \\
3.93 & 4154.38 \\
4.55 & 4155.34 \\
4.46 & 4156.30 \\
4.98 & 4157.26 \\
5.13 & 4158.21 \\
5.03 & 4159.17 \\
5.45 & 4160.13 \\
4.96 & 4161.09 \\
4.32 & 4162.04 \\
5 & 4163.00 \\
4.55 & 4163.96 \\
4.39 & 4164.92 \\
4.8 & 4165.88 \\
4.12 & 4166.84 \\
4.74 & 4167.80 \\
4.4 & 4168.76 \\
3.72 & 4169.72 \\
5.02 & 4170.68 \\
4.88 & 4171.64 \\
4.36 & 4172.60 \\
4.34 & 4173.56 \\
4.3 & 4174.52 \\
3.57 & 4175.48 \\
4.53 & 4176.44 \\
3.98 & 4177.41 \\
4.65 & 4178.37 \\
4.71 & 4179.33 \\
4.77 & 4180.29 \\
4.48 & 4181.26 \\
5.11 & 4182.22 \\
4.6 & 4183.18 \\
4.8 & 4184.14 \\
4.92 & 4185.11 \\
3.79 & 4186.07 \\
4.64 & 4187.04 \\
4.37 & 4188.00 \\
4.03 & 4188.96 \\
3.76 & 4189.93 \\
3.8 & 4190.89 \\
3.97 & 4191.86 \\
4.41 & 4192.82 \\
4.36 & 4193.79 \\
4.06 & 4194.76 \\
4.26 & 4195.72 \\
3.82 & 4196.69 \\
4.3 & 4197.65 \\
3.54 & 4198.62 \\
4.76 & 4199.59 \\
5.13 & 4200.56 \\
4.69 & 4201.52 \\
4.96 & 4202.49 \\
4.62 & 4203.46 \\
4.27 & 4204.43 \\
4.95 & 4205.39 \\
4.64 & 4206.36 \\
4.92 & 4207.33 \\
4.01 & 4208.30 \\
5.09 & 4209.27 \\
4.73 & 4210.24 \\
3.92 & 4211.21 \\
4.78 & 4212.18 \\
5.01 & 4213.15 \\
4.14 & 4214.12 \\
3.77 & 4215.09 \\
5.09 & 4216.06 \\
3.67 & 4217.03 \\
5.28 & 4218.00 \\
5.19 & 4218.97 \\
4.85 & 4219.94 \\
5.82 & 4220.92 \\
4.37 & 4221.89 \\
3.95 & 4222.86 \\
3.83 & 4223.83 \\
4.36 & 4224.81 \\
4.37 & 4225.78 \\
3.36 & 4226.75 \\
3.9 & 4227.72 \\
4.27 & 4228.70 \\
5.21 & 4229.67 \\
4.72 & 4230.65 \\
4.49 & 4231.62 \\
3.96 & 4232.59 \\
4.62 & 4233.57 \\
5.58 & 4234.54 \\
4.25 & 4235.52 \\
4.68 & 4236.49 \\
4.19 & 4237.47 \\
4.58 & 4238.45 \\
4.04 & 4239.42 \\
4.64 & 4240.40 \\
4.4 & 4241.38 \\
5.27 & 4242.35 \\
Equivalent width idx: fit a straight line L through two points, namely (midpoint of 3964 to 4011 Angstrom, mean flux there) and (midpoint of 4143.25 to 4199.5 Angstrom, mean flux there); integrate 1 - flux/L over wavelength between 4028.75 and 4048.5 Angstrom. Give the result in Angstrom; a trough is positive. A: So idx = -3.4 Angstrom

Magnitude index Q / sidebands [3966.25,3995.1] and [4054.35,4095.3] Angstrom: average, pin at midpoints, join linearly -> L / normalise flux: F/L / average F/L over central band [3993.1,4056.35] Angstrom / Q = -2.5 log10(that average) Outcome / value -0.18 mag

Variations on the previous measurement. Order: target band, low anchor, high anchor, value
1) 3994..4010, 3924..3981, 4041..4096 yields -0.111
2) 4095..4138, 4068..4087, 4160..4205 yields 0.121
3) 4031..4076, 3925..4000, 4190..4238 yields -0.138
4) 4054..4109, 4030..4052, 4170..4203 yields 0.147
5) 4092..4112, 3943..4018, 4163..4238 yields 0.203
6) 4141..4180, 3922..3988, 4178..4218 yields -0.013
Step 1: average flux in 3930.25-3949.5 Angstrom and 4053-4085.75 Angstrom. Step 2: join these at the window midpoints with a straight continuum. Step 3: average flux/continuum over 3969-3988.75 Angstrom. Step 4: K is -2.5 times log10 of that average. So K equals 0.19 mag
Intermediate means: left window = 4.39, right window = 4.57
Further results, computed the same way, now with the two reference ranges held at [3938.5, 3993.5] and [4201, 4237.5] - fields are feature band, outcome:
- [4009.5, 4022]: -0.20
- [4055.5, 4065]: -0.05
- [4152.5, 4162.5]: -0.05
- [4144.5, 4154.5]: 0.06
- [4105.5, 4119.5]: 0.15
